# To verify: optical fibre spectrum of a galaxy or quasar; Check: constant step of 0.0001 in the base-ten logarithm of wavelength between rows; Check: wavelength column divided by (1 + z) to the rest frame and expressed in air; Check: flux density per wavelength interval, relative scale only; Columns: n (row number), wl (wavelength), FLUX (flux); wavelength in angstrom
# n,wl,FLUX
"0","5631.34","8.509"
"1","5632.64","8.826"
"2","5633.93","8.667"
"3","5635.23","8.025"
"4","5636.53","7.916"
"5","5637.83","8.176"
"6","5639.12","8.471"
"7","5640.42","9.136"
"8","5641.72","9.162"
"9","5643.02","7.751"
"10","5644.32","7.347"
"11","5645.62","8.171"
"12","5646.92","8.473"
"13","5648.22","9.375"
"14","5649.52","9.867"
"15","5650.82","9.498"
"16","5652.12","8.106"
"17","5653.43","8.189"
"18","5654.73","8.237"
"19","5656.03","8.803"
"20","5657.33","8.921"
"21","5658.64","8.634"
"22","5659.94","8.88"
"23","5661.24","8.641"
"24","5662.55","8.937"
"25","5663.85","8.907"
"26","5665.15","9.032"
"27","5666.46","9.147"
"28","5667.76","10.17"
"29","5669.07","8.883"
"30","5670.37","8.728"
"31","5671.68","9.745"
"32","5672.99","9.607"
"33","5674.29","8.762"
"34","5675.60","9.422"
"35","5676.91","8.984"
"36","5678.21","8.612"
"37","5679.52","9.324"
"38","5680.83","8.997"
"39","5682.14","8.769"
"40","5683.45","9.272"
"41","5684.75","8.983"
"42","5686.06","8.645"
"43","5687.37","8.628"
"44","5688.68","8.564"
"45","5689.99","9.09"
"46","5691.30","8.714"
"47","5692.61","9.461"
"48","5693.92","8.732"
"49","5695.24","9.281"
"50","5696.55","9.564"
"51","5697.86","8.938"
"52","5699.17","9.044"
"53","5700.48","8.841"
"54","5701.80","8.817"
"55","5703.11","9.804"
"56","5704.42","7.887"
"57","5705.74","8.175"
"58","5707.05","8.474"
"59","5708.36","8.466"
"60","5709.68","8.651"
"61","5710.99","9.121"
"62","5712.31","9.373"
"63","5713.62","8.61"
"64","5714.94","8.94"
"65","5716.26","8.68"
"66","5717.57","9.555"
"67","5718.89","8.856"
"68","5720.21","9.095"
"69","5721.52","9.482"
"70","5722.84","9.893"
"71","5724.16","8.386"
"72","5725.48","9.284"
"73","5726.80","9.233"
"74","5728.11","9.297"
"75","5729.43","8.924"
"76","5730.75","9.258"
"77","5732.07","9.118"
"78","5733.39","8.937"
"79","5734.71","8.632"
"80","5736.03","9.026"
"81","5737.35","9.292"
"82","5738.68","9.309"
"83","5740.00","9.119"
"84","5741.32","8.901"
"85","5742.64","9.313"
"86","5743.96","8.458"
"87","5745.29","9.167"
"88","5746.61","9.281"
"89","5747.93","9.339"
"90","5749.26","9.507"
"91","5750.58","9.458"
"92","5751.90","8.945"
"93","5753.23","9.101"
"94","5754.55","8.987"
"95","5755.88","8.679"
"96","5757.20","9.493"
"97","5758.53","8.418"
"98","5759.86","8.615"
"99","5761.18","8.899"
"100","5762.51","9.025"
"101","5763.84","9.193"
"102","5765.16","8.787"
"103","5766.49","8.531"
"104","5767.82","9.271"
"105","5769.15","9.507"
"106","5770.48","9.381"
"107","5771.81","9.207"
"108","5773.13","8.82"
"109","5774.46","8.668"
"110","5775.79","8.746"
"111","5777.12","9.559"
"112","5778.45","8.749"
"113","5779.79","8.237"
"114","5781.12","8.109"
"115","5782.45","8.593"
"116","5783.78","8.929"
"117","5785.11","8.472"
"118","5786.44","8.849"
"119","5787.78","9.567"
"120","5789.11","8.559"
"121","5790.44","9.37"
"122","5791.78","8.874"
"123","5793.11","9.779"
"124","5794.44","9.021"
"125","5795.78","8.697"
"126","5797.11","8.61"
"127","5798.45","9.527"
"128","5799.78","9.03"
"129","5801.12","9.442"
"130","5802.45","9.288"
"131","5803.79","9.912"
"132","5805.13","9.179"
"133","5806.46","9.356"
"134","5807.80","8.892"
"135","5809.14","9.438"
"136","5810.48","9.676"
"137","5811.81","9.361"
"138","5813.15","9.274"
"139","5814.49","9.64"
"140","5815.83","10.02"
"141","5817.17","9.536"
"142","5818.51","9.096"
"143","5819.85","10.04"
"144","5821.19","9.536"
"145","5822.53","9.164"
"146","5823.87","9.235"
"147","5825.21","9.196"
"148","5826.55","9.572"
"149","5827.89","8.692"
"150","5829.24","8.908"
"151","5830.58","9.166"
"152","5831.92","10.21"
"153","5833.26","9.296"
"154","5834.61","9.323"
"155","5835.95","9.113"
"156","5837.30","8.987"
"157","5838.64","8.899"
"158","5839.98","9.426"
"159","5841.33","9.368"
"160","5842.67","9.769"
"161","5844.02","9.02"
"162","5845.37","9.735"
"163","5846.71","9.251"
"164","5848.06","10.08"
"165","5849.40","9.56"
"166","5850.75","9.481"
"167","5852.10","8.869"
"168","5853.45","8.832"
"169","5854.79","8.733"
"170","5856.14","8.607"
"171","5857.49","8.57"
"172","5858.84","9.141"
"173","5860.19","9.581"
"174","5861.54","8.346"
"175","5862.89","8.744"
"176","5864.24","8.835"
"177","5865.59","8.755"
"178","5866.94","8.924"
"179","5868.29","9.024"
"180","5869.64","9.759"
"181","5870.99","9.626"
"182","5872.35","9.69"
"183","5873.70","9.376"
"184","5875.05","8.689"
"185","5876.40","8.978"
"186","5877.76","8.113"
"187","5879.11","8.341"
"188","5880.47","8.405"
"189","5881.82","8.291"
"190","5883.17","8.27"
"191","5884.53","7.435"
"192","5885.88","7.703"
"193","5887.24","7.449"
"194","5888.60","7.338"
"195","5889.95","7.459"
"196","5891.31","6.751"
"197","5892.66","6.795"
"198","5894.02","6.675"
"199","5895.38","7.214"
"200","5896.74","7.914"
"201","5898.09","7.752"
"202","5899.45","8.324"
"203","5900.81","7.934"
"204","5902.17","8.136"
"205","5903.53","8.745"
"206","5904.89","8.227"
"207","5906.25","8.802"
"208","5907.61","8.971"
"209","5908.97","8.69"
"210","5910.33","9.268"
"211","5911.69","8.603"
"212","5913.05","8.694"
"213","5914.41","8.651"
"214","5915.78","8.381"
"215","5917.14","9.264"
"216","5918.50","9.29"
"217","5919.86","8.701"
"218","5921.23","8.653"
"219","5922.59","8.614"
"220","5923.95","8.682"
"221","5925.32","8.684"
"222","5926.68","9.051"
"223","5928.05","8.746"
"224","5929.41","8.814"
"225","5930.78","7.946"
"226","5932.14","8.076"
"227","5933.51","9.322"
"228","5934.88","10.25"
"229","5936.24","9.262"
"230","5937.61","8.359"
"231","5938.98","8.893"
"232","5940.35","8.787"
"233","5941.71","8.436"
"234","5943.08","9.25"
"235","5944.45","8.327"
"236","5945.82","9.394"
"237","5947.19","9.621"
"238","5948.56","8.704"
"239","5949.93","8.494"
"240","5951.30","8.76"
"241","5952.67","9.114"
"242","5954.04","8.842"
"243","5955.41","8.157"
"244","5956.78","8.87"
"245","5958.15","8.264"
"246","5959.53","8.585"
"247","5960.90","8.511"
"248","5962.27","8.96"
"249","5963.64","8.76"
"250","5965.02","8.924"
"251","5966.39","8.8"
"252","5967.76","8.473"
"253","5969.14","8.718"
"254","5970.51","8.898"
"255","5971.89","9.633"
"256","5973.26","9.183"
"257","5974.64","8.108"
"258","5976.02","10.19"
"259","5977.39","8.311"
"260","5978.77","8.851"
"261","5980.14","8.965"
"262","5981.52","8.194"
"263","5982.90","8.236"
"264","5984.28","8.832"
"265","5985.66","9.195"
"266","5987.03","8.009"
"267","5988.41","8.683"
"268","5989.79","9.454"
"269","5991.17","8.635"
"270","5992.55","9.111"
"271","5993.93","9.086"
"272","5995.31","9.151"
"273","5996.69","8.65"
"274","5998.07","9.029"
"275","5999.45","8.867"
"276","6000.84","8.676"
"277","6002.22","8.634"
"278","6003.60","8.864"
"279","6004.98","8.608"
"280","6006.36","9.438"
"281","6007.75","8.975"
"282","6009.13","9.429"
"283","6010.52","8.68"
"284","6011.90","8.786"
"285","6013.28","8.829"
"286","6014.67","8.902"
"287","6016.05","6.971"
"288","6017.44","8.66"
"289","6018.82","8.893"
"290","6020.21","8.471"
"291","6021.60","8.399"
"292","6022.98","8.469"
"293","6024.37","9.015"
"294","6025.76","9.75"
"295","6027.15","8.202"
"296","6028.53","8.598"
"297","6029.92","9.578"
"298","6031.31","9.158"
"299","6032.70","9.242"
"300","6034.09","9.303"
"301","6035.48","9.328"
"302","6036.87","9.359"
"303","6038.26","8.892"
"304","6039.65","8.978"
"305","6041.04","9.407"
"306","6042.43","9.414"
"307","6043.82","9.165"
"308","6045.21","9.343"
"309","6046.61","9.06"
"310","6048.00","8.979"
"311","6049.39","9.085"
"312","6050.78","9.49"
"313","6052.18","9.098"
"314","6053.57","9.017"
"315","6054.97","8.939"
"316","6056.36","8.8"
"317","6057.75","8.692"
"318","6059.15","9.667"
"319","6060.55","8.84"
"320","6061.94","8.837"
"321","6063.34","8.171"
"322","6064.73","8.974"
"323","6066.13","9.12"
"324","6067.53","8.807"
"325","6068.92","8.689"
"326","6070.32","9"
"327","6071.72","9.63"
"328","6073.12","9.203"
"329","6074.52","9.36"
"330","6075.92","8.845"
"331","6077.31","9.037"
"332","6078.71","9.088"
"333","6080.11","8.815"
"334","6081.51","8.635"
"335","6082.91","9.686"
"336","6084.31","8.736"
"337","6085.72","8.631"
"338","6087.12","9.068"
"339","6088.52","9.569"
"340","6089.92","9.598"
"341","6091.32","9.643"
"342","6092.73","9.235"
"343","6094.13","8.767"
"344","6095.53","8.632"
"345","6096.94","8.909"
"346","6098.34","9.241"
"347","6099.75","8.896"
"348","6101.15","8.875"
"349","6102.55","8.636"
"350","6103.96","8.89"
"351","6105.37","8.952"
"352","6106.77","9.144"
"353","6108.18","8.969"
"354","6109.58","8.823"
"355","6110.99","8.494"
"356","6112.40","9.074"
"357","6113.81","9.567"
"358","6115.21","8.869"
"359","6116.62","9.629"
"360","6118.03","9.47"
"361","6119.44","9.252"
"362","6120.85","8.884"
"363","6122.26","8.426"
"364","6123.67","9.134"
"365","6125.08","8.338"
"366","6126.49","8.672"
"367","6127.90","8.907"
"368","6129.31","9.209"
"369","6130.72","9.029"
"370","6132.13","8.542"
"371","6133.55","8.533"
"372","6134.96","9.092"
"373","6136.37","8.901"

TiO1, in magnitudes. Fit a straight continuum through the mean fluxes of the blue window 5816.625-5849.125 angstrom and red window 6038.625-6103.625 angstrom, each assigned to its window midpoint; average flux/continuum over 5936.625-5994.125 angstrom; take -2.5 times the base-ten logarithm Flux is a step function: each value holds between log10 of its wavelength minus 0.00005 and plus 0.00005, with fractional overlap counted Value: 0.05 mag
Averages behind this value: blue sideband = 9.36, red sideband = 9.05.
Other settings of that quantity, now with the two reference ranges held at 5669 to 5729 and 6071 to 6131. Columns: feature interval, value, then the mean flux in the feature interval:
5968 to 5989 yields 0.03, 8.79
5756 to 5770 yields 0.00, 8.97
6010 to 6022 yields 0.06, 8.51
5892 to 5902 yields 0.19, 7.55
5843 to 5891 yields 0.03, 8.76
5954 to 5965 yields 0.05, 8.62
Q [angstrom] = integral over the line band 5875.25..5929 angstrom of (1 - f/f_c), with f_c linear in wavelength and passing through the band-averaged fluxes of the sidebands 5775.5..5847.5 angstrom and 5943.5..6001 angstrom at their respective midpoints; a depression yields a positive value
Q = 4.3 angstrom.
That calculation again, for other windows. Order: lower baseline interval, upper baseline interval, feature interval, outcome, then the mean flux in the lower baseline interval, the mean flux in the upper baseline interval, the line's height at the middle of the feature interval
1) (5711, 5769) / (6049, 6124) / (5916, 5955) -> 0.80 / 9.07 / 9.03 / 9.04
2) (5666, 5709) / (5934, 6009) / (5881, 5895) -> 2.32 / 8.99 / 8.86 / 8.9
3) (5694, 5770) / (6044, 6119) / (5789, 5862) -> -1.95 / 9.02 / 9.04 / 9.03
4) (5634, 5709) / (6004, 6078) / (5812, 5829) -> -0.99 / 8.83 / 8.97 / 8.89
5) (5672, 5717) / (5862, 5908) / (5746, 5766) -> -0.75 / 8.93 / 8.27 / 8.72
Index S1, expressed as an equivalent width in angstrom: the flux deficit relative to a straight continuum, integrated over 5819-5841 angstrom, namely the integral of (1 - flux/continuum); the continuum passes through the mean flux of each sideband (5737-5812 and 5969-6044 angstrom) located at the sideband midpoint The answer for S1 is -0.7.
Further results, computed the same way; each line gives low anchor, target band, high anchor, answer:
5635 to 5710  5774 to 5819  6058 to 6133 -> -1.2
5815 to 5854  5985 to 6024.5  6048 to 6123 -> 1.6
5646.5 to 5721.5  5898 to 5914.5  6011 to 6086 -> 0.8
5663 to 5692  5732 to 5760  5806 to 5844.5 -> 0.4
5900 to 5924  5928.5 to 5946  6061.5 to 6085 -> -0.2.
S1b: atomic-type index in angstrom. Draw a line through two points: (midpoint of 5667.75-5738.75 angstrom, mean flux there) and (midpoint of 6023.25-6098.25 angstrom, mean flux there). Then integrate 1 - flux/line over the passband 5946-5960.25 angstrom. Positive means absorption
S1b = 0.5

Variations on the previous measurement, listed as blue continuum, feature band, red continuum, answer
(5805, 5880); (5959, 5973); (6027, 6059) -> 0.5 angstrom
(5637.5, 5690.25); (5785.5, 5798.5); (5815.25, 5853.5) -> 0.3 angstrom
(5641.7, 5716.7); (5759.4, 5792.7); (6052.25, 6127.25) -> 0.0 angstrom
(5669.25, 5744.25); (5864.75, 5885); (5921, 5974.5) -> 0.2 angstrom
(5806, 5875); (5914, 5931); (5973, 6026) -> 0.5 angstrom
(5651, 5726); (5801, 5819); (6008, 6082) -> -1.0 angstrom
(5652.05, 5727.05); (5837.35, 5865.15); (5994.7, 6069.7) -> -0.6 angstrom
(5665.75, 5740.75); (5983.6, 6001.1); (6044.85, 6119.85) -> 0.3 angstrom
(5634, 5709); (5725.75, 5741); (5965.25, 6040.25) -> -0.5 angstrom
